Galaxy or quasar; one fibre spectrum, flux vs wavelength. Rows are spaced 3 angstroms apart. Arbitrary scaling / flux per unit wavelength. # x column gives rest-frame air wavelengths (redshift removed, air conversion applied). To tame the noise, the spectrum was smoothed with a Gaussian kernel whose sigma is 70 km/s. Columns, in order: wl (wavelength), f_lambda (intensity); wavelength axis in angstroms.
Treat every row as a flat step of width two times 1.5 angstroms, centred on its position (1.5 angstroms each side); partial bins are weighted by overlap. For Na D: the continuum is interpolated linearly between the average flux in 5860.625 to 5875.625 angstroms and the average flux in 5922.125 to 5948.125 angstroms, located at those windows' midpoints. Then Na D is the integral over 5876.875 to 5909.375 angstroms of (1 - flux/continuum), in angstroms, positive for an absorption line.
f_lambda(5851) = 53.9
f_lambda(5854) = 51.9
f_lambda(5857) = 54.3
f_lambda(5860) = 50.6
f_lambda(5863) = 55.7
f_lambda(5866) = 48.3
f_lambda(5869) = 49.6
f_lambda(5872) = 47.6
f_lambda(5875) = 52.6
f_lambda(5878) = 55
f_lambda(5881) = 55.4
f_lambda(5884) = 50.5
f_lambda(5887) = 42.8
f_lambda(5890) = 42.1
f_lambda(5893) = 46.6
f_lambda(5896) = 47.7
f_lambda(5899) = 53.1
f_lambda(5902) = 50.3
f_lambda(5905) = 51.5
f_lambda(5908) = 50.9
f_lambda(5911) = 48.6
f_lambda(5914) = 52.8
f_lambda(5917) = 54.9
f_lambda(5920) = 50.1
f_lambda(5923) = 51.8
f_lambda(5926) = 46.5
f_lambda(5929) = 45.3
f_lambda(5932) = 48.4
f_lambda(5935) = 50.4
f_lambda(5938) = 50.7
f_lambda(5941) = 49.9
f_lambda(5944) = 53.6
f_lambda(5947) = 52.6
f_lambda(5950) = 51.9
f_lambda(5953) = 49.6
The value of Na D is 0.5 angstroms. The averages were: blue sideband 50.6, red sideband 49.8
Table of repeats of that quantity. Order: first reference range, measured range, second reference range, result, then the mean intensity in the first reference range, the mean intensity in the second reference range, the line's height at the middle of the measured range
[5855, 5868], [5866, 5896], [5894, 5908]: 1.36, 52.1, 50.5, 51.3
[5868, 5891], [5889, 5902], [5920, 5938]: 0.38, 49.6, 48.8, 49.3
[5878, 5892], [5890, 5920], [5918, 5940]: -0.90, 48.4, 49.2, 48.8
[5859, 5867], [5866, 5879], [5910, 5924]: 0.27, 51.8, 51.7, 51.8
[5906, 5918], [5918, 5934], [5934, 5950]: 0.90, 51.7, 51.5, 51.6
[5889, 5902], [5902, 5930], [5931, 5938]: -0.85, 47.9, 49.8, 48.9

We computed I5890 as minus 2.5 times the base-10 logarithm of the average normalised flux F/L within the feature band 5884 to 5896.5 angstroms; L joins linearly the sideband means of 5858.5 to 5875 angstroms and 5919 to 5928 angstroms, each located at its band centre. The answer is 0.11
